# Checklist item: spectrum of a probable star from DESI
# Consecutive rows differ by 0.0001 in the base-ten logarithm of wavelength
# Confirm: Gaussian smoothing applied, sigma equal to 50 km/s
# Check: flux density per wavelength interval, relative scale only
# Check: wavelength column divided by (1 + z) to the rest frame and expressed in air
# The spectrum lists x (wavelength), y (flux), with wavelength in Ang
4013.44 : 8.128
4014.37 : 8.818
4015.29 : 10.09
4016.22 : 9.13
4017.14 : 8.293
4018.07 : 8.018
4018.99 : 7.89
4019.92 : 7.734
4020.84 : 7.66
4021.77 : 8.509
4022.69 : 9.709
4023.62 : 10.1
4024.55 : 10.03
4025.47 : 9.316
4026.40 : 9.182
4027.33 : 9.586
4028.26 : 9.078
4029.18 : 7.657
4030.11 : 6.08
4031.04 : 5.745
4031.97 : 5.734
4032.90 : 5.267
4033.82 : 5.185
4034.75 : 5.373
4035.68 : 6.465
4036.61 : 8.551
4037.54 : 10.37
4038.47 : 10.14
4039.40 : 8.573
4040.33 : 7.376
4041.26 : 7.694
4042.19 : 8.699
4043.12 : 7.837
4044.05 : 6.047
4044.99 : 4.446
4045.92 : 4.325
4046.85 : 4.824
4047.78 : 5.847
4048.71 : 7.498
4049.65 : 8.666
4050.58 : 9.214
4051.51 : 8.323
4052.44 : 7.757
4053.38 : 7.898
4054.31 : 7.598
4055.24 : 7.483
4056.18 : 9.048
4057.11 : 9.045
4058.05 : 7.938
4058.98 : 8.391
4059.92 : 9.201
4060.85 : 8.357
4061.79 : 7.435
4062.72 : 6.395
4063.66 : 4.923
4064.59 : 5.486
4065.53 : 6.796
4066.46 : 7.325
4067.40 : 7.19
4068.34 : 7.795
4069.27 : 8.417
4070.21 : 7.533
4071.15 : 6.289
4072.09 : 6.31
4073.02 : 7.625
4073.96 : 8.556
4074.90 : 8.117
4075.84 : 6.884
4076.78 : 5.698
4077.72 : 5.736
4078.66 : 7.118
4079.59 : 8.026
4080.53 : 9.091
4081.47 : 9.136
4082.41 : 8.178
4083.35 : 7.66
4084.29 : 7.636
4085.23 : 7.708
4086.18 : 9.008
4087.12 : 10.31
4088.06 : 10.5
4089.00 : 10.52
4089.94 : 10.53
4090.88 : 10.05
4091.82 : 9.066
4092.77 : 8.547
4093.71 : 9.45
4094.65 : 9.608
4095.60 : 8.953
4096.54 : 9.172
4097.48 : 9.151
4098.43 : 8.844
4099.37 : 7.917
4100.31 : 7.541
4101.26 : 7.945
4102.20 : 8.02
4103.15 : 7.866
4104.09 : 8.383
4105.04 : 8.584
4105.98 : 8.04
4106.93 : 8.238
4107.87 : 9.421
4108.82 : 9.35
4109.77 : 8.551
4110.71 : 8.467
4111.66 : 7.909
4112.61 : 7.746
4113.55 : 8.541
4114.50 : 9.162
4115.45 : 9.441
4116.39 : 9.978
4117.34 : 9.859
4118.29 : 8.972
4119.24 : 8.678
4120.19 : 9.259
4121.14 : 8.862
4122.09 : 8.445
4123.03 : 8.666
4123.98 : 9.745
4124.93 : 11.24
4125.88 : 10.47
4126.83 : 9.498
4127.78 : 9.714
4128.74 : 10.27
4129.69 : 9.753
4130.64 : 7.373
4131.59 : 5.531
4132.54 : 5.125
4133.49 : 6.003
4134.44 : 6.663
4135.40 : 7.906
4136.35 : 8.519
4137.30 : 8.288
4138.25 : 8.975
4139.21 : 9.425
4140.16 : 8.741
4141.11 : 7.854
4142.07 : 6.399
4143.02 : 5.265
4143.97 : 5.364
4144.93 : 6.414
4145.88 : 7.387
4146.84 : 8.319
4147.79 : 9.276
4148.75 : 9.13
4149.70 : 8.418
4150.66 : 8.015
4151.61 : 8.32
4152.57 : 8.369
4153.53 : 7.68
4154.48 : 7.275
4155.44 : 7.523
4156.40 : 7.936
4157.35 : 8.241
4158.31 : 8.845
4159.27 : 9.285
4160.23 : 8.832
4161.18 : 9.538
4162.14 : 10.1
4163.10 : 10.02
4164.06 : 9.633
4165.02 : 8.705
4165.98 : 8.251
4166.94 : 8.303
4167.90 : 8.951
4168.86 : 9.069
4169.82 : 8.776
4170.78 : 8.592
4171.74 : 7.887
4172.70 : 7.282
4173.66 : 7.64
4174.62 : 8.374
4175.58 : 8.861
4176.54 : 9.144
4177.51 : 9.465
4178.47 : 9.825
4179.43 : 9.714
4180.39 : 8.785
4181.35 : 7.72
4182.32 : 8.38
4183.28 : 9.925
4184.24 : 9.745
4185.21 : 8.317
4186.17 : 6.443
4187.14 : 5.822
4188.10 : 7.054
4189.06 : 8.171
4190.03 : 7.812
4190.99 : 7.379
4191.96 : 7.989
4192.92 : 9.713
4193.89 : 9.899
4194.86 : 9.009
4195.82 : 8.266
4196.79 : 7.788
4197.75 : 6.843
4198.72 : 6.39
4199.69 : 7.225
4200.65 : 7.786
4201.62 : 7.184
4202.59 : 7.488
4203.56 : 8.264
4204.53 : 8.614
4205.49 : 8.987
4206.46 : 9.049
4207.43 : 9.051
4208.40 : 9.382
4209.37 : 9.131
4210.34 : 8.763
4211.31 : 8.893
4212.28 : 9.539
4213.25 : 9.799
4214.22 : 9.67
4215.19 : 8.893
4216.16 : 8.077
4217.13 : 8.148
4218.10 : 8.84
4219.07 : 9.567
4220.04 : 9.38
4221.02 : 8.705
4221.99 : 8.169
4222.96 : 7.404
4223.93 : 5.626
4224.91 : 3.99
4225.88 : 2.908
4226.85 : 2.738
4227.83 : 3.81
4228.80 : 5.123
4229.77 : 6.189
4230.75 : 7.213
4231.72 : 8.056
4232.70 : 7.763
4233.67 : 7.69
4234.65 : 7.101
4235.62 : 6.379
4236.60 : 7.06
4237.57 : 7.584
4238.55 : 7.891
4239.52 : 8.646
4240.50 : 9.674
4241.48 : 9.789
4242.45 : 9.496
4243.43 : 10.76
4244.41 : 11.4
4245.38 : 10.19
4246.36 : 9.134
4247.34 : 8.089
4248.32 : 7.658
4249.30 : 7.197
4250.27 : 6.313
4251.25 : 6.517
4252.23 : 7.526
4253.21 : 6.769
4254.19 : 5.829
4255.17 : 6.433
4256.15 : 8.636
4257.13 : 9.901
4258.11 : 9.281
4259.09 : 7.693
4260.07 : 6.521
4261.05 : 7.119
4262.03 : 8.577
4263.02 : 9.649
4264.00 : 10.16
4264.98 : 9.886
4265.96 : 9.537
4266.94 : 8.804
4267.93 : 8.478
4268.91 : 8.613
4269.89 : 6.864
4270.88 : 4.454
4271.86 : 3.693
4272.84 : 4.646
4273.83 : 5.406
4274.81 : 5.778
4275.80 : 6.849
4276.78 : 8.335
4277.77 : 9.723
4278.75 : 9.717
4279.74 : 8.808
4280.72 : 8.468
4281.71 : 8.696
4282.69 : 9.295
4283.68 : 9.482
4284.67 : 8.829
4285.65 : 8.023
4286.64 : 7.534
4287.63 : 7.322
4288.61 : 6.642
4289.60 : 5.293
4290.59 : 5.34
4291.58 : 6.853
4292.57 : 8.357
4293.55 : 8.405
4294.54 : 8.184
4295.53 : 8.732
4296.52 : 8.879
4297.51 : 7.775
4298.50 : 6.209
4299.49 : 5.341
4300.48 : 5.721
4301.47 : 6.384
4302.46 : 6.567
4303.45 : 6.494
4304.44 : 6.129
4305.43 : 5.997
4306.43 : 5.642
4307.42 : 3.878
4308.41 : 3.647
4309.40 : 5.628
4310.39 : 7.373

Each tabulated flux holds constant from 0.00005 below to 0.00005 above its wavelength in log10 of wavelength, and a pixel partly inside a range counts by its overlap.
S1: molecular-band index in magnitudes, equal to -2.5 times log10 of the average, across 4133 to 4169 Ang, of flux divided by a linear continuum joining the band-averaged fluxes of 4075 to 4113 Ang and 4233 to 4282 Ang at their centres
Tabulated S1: 0.019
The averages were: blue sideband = 8.51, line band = 8.18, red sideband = 7.98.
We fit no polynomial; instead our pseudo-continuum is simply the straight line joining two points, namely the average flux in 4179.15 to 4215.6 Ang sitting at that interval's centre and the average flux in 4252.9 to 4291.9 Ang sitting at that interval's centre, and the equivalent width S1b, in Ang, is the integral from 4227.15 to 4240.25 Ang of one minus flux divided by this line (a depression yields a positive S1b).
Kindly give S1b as 1.8 Ang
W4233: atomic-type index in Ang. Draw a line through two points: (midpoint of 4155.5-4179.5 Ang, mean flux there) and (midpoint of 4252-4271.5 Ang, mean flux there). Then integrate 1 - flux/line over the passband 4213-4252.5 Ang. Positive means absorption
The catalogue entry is 2.66 Ang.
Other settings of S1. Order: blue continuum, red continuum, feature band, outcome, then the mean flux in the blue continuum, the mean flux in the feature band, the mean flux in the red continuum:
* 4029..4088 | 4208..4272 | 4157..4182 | -0.15 mag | 7.43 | 8.84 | 7.88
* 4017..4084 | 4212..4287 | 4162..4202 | -0.09 mag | 7.6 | 8.37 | 7.82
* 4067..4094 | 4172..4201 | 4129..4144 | 0.11 mag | 8.23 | 7.43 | 8.23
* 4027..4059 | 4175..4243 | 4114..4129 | -0.23 mag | 7.4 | 9.5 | 7.99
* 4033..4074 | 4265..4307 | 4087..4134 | -0.20 mag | 7.38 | 8.85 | 7.31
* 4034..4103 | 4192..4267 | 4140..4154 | 0.04 mag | 7.9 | 7.64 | 8.02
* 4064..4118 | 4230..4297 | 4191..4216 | -0.06 mag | 8.33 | 8.52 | 7.93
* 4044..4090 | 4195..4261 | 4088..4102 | -0.19 mag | 7.63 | 9.13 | 7.85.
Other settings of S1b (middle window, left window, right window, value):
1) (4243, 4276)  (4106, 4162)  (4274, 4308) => -1.0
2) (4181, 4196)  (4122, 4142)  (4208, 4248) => -0.1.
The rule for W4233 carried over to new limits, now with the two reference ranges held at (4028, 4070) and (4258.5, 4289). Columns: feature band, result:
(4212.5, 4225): -1.0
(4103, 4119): -2.8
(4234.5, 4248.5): -1.8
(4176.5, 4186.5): -1.6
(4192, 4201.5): -0.5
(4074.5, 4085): -0.3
